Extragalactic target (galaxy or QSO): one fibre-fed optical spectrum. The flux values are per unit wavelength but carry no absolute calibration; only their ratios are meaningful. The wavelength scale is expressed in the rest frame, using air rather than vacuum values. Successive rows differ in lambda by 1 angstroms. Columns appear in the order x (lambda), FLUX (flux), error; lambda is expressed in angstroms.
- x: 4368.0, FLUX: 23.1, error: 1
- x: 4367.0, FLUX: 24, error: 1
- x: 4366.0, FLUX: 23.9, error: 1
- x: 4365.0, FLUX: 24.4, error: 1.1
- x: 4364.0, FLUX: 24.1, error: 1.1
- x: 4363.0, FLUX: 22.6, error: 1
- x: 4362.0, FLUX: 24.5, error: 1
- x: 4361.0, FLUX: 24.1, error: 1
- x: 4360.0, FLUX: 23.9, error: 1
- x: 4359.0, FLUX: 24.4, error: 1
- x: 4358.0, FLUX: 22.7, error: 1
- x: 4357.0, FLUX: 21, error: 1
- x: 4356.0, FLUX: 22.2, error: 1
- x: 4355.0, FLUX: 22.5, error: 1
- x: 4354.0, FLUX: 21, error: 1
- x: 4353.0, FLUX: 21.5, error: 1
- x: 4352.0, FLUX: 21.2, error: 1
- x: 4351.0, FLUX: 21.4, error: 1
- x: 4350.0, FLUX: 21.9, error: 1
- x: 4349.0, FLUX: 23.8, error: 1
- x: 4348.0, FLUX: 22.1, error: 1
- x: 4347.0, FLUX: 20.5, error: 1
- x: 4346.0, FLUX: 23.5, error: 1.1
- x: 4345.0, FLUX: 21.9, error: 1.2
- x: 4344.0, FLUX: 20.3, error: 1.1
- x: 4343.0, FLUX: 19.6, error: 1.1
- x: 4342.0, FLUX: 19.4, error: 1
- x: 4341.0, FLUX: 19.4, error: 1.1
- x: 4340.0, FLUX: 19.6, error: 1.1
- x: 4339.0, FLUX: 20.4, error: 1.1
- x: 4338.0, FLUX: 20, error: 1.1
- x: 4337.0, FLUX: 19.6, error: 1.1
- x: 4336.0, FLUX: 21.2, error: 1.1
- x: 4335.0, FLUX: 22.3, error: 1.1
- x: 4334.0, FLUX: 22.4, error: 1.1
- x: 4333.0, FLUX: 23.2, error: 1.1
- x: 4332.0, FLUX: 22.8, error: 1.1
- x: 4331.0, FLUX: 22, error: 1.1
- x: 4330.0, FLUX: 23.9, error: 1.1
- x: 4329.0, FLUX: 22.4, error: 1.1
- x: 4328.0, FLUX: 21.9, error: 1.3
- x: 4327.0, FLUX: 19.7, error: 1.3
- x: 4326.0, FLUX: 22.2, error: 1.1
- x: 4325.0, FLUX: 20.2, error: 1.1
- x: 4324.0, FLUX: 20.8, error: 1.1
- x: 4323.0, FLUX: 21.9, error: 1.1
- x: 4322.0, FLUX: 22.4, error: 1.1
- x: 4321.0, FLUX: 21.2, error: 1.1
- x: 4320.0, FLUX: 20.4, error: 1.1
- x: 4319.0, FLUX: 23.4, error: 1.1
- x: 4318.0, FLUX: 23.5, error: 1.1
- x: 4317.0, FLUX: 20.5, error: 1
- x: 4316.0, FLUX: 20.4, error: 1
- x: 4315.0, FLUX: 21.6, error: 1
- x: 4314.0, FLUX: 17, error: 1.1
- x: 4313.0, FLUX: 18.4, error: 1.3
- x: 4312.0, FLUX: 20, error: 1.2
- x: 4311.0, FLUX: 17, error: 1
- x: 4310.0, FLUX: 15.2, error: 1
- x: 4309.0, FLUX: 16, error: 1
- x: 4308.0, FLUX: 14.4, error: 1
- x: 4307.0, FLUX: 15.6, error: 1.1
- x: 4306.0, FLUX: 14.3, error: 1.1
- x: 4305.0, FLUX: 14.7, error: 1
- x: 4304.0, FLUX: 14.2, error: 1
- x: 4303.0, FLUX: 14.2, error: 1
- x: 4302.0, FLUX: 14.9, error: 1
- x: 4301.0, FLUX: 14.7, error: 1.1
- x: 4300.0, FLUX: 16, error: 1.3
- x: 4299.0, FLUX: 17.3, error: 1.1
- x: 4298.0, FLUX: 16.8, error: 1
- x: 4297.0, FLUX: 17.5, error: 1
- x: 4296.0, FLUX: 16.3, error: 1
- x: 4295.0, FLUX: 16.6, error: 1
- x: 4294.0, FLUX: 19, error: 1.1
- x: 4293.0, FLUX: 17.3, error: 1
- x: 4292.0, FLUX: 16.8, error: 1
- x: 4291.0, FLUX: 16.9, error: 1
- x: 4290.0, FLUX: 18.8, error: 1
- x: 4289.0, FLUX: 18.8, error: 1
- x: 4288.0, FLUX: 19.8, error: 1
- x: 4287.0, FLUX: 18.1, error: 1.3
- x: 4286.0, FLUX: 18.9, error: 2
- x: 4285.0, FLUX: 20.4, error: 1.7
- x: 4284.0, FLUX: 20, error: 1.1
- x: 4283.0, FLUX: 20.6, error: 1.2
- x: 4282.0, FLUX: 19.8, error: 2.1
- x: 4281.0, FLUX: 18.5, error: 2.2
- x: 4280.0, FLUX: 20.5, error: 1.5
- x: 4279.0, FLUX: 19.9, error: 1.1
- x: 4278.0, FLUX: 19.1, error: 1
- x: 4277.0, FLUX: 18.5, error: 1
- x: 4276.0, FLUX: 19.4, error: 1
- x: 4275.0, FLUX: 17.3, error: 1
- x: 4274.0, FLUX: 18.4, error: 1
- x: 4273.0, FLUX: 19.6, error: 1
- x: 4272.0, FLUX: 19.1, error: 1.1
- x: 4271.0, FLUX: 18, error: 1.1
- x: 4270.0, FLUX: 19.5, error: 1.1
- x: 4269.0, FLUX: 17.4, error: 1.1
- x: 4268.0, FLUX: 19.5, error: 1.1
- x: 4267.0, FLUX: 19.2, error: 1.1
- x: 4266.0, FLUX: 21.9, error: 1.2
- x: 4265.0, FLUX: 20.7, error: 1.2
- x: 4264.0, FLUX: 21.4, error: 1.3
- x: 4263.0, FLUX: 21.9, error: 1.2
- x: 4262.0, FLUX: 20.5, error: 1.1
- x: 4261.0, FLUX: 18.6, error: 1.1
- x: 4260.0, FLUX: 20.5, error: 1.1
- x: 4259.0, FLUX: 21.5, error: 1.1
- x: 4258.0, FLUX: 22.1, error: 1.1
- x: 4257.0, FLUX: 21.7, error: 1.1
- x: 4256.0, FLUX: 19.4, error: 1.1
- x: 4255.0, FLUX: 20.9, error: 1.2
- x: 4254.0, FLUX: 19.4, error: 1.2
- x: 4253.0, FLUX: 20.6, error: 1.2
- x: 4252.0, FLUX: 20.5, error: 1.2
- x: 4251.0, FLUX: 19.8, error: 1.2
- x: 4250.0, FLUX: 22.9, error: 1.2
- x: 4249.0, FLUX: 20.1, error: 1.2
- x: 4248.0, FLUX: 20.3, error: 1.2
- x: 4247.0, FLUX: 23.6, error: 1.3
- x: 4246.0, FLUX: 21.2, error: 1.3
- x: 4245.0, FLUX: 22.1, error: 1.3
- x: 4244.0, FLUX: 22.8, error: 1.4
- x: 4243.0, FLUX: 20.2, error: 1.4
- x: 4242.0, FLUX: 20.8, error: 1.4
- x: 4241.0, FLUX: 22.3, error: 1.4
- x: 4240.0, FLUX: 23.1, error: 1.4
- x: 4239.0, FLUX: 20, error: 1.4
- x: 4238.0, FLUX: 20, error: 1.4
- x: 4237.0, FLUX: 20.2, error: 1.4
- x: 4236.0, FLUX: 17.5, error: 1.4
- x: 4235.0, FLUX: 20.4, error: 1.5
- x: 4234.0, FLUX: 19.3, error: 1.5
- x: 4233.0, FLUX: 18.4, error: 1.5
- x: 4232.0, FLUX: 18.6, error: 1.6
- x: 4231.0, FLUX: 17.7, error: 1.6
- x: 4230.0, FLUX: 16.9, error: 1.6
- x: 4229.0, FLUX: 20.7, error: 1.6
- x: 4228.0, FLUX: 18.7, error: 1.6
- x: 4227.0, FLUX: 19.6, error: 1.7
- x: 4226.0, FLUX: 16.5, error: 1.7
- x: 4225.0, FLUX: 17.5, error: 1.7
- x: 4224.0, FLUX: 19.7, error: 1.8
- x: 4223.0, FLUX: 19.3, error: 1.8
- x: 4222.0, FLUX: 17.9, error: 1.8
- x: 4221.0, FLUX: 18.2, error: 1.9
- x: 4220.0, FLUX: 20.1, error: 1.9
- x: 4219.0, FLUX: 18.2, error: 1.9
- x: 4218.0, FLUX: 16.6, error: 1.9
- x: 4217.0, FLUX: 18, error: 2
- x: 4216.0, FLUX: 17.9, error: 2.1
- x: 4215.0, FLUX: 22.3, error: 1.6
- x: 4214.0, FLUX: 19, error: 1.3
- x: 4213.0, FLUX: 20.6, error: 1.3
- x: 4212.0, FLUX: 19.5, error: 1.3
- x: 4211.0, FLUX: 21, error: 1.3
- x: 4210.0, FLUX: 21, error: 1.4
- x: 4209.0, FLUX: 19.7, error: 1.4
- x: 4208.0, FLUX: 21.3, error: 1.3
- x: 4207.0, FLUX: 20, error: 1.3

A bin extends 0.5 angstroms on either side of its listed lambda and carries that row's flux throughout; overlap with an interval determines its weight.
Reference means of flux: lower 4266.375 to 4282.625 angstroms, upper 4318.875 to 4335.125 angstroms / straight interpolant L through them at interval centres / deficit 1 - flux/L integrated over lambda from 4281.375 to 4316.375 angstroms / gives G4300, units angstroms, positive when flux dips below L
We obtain 5.1 angstroms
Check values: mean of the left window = 19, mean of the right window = 21.9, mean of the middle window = 17.4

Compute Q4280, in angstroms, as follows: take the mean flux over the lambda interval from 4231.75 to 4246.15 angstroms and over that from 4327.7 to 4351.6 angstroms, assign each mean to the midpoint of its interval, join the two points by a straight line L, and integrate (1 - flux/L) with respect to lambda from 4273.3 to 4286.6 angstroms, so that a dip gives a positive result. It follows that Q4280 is 1.0 angstroms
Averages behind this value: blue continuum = 20.5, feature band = 19.3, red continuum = 21.5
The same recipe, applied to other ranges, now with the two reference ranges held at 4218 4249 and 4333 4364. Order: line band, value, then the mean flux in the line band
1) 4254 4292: 1.4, 19.6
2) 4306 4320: 1.7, 18.6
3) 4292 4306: 3.2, 16.1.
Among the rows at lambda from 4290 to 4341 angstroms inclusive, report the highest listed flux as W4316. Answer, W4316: 23.9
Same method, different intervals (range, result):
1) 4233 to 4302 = 23.6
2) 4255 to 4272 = 22.1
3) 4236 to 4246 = 23.1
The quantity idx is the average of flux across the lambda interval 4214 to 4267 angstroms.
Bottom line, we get 20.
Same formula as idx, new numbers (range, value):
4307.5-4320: 19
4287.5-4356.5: 19.6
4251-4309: 18.6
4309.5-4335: 21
